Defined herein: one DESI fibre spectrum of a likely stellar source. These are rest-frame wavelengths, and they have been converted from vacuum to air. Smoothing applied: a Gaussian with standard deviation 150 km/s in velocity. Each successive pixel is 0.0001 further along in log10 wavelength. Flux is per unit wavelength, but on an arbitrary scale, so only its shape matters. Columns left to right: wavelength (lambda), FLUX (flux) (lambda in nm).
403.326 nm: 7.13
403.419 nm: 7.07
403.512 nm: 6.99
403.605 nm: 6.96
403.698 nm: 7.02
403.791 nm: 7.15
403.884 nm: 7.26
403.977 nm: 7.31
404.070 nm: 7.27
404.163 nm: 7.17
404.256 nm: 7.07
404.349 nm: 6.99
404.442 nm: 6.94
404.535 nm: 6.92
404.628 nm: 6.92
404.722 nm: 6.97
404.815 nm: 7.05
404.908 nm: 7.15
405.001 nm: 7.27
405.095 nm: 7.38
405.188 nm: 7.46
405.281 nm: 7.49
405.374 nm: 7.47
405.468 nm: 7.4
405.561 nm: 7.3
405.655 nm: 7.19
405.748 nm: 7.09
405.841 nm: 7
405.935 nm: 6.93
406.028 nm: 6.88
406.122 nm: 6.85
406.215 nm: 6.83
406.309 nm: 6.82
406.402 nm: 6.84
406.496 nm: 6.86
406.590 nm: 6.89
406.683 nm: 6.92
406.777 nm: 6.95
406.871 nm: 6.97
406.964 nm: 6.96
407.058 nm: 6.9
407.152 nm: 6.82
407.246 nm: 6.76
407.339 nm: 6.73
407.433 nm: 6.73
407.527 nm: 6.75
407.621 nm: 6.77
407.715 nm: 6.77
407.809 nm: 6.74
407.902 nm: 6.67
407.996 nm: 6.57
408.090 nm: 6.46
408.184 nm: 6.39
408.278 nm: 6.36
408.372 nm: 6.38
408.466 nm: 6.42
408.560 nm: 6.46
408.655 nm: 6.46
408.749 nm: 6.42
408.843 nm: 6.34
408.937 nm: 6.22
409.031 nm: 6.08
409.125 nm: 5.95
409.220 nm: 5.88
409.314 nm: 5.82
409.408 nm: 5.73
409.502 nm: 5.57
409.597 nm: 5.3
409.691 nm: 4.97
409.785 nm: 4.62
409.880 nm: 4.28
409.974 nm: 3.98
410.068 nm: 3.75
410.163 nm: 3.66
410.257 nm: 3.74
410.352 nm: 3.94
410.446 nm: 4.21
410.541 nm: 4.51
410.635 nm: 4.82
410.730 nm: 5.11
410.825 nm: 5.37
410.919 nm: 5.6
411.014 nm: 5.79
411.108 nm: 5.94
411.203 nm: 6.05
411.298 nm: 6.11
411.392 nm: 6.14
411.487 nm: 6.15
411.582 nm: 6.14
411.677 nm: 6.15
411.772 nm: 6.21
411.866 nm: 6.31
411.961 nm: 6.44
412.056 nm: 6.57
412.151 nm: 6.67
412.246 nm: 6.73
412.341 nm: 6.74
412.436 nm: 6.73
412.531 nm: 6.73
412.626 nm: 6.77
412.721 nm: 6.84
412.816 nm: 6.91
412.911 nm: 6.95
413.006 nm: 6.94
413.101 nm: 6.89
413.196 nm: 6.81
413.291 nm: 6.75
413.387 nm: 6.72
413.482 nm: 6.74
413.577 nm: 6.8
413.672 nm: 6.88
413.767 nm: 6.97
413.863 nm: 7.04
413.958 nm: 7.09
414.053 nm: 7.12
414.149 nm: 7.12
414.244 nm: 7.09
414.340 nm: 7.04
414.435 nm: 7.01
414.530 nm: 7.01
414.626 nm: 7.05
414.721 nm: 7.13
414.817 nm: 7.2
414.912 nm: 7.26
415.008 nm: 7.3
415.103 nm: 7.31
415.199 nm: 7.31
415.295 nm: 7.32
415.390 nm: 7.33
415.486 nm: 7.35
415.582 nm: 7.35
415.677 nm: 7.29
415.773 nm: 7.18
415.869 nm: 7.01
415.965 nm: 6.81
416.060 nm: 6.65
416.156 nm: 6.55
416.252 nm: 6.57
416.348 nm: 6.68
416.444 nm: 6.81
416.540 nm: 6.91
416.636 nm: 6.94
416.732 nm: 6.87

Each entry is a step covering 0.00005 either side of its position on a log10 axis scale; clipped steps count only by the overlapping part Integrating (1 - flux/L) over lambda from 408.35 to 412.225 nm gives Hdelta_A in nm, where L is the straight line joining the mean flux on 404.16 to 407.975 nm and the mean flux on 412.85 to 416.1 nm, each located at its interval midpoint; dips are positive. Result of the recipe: 0.800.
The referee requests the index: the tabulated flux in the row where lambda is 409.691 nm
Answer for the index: 4.97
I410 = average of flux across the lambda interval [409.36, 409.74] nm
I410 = 5.4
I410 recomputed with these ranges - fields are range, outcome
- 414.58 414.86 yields 7.13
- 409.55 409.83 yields 4.98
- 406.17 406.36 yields 6.83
